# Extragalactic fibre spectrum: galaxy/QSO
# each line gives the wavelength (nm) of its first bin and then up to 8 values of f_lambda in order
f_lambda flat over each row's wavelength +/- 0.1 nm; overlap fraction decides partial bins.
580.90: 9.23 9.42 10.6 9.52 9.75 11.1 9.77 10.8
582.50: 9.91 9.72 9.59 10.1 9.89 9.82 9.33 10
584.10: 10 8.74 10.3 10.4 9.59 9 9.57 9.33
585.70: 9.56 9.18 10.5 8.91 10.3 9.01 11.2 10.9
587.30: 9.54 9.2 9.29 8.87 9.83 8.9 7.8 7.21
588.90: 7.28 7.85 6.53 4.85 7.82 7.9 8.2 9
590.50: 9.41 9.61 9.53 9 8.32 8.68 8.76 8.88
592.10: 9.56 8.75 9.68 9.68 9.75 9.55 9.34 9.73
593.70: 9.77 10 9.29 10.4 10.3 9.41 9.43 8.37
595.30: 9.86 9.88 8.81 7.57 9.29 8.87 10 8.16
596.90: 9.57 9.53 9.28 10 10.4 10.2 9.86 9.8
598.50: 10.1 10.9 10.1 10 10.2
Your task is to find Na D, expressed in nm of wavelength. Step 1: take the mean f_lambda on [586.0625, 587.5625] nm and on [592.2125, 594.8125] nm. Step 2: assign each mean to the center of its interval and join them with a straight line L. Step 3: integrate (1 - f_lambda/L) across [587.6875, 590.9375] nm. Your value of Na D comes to 0.55 nm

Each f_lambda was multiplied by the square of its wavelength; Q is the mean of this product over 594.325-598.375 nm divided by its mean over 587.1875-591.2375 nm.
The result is 1.15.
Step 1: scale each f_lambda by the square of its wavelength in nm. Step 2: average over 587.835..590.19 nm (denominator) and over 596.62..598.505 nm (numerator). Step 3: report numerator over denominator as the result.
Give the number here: 1.29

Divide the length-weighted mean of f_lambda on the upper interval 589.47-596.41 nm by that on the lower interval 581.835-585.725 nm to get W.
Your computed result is 0.93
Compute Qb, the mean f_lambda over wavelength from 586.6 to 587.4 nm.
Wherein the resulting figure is 10.2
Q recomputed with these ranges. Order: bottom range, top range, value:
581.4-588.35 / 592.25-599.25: 1.02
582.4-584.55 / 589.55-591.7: 0.91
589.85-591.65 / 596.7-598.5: 1.12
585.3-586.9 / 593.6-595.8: 1.02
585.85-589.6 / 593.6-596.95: 1.09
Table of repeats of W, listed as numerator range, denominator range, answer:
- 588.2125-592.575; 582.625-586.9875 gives 0.86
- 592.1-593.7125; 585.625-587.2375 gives 0.96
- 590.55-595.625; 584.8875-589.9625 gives 1.07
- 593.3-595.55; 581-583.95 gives 0.97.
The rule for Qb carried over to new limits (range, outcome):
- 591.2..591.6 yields 8.5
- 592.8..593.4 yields 9.55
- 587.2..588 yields 9.22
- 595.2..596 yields 9.03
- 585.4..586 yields 9.36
